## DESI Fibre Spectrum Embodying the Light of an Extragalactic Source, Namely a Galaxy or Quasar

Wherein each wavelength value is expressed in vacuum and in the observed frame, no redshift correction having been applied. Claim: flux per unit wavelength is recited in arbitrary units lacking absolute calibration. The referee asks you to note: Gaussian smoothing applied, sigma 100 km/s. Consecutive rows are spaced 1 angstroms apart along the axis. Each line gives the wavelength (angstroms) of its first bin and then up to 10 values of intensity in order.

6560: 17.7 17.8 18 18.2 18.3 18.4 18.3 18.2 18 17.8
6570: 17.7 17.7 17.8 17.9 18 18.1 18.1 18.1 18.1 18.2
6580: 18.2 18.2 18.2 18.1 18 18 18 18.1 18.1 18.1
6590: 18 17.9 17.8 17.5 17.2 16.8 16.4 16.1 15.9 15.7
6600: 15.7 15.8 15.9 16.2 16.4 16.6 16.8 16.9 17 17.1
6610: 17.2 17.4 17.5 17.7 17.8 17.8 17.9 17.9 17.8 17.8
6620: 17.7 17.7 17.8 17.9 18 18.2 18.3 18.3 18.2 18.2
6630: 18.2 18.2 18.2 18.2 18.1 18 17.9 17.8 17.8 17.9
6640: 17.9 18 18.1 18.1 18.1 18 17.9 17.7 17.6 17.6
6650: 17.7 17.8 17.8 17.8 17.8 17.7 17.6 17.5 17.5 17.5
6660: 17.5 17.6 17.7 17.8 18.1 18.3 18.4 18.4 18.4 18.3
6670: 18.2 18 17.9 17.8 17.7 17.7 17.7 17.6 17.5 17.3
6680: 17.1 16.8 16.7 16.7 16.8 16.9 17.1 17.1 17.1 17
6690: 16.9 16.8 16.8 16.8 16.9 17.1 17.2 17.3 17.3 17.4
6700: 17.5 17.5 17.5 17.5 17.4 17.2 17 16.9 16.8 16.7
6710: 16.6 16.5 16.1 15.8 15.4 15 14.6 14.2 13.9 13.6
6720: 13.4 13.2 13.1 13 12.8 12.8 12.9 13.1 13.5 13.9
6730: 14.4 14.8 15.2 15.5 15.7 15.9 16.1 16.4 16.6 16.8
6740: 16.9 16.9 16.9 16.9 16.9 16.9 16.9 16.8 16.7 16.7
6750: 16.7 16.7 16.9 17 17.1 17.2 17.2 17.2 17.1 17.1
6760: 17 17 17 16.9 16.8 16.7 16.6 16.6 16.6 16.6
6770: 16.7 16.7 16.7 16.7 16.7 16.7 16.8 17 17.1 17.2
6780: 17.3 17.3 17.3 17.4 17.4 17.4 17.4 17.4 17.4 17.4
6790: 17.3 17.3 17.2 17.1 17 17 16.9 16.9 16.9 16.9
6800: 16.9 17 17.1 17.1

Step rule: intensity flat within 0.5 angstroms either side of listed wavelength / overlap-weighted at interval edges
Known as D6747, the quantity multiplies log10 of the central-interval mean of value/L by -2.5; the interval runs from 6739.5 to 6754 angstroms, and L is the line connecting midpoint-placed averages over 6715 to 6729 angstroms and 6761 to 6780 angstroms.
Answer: -0.11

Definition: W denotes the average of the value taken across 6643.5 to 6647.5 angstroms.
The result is 17.9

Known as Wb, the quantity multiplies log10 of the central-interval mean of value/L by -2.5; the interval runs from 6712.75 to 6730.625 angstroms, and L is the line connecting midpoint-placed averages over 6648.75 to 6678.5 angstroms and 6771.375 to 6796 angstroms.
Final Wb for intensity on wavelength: 0.26 mag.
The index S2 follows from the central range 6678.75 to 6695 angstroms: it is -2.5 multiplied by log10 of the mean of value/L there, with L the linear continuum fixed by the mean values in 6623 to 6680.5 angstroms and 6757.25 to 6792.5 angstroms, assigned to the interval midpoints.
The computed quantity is 0.05 mag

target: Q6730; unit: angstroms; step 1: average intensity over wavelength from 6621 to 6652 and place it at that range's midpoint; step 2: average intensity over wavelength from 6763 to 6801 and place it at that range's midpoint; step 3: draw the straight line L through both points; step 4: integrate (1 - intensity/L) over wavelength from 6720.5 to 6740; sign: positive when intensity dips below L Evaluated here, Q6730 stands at 3.1 angstroms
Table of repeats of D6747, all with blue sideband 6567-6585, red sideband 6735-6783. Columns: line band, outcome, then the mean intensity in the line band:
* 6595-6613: 0.082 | 16.5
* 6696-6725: 0.095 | 15.7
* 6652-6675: -0.026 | 17.9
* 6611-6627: -0.007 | 17.9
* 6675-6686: 0.014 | 17.1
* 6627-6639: -0.025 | 18.1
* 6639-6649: -0.020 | 17.9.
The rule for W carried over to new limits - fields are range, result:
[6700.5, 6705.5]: 17.4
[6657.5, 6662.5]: 17.6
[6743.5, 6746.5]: 16.9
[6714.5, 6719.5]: 14.3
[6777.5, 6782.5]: 17.2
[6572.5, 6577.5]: 18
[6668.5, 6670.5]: 18.2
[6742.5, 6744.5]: 16.9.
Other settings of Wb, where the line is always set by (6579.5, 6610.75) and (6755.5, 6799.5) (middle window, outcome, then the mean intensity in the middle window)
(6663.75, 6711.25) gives -0.016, 17.3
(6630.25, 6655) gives -0.049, 17.9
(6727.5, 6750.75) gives 0.063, 16.1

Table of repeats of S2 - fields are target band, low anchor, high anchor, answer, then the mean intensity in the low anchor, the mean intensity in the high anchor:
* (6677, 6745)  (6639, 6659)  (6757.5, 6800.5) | 0.09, 17.8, 17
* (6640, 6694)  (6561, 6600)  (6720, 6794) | -0.03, 17.7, 16.3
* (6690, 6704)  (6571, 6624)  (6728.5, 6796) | -0.01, 17.4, 16.8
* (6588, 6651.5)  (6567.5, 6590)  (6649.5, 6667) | 0.02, 18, 17.8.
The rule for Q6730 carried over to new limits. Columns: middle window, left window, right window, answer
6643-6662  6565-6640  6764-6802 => -0.3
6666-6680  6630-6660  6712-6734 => -1.2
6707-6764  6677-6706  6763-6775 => 3.8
